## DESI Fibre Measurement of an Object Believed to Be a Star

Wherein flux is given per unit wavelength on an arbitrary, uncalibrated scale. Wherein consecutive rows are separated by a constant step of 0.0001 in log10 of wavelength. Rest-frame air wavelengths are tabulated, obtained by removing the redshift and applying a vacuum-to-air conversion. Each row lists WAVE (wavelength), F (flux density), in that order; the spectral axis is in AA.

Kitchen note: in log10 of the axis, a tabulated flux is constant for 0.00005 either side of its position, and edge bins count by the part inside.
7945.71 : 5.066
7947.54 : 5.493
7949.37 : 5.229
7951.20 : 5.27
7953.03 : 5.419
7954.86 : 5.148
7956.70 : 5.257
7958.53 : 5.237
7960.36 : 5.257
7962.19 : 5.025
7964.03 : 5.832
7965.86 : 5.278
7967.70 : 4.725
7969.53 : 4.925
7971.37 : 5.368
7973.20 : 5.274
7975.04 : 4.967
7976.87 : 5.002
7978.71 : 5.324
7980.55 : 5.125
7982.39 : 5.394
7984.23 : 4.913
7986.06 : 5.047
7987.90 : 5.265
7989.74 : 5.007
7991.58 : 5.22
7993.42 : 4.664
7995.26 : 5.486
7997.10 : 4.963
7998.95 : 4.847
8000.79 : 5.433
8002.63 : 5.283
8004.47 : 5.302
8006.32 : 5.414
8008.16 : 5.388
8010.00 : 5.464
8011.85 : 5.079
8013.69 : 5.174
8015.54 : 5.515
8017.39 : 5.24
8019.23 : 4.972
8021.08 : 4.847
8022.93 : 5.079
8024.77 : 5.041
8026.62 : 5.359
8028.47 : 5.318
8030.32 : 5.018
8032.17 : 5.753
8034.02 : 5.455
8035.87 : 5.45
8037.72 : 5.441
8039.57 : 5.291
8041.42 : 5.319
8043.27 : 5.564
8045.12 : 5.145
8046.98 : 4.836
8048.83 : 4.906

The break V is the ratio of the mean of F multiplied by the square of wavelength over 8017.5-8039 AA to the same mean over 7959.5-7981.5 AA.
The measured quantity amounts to 1.0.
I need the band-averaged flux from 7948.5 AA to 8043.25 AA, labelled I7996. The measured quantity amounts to 5.22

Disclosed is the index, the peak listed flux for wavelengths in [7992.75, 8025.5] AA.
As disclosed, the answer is 5.515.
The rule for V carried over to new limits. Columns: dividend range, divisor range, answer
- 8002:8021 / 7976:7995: 1.04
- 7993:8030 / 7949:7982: 1.01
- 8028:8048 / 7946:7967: 1.03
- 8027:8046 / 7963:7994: 1.06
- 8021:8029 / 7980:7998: 1.02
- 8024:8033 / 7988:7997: 1.05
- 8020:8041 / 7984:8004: 1.04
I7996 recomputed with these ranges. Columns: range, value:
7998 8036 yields 5.25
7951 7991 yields 5.18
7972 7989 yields 5.15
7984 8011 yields 5.19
